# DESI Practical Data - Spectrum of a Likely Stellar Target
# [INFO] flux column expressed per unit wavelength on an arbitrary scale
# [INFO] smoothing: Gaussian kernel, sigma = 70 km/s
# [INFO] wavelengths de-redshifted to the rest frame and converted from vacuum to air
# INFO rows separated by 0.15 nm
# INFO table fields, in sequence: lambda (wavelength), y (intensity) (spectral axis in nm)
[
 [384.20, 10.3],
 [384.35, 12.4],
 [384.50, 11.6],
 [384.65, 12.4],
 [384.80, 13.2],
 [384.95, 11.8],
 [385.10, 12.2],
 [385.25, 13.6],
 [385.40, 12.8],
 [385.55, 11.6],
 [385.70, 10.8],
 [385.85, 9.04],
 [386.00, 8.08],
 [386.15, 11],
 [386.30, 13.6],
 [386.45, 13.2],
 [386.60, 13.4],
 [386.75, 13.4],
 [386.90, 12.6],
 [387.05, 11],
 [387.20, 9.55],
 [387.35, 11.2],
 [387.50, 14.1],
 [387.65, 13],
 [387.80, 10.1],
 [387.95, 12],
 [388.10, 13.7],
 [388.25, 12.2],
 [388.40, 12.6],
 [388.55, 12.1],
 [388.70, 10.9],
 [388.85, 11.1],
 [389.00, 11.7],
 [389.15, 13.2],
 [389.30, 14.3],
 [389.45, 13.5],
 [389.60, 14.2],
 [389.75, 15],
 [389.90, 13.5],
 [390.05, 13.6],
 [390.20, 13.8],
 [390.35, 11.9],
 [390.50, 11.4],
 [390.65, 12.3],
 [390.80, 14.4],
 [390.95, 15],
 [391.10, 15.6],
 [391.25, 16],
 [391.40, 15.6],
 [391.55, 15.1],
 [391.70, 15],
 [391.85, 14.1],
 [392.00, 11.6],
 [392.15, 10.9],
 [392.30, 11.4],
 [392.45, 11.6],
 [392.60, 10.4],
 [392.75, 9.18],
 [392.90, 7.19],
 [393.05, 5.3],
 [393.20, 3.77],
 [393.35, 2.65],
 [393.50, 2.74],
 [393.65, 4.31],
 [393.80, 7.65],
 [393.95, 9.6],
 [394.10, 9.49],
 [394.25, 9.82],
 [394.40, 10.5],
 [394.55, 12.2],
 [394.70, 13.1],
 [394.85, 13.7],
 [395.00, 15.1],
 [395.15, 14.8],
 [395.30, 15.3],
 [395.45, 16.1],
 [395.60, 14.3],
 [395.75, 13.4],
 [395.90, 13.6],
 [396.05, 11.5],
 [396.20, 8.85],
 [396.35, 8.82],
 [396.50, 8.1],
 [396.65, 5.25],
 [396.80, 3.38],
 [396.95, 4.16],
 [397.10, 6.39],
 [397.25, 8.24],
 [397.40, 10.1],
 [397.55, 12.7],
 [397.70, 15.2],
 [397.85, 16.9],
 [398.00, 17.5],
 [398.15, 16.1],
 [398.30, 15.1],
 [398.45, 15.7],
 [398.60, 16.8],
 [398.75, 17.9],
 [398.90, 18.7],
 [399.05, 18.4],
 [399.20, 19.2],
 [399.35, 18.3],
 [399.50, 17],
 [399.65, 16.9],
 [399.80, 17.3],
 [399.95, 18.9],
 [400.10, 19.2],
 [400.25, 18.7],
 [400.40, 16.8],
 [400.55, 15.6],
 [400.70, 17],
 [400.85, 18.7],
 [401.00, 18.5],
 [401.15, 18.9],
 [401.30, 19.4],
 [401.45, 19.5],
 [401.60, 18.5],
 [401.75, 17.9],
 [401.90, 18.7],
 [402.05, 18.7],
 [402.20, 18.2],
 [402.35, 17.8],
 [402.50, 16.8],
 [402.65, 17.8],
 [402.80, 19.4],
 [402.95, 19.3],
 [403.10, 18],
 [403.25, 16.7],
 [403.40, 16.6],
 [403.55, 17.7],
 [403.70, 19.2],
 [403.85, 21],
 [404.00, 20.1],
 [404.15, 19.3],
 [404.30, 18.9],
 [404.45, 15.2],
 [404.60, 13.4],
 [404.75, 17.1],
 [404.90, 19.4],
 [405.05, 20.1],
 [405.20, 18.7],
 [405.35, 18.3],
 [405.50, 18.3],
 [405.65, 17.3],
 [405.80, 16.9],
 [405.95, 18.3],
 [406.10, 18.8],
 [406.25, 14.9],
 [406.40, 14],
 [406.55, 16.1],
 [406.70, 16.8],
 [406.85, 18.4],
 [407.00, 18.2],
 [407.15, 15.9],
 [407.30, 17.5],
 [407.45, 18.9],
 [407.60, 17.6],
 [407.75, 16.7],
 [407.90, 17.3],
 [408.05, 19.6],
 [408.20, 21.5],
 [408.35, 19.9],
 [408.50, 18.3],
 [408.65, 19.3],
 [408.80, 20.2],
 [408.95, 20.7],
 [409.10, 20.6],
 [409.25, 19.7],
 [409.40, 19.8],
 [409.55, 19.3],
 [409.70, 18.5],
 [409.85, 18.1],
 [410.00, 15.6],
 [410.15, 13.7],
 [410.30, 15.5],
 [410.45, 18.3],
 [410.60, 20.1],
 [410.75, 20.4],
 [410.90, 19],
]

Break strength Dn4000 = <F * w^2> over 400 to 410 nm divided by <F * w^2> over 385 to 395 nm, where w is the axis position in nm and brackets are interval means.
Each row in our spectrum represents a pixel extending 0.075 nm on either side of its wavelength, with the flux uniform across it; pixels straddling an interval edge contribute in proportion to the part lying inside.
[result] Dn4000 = 1.7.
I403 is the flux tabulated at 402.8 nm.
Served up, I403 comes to 19.4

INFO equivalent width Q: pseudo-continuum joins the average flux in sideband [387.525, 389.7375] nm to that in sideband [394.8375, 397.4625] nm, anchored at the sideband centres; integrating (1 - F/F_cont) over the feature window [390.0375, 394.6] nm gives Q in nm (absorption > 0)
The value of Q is 0.361 nm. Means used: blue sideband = 12.6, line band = 10.7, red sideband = 10.5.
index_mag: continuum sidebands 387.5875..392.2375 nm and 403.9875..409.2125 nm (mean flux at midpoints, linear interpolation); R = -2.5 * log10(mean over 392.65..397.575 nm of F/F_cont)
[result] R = 0.49 mag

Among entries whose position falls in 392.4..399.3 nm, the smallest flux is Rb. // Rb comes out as 2.65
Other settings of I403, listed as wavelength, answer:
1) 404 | 20.1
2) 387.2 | 9.55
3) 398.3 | 15.1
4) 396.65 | 5.25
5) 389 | 11.7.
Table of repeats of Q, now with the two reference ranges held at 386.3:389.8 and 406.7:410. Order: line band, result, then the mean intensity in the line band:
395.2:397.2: 0.67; 9.97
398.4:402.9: -0.46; 18.1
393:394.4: 0.77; 6.4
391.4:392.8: 0.14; 12.4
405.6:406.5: 0.07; 16.7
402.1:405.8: -0.15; 18.1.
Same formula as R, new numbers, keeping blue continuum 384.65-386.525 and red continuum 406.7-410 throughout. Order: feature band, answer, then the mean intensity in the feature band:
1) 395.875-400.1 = 0.156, 13.6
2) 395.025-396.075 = 0.037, 14.3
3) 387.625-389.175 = 0.057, 12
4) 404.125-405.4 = -0.007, 17.8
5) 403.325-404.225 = -0.098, 19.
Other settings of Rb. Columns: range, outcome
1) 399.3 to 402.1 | 15.6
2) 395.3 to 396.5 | 8.1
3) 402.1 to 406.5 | 13.4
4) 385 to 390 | 8.08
